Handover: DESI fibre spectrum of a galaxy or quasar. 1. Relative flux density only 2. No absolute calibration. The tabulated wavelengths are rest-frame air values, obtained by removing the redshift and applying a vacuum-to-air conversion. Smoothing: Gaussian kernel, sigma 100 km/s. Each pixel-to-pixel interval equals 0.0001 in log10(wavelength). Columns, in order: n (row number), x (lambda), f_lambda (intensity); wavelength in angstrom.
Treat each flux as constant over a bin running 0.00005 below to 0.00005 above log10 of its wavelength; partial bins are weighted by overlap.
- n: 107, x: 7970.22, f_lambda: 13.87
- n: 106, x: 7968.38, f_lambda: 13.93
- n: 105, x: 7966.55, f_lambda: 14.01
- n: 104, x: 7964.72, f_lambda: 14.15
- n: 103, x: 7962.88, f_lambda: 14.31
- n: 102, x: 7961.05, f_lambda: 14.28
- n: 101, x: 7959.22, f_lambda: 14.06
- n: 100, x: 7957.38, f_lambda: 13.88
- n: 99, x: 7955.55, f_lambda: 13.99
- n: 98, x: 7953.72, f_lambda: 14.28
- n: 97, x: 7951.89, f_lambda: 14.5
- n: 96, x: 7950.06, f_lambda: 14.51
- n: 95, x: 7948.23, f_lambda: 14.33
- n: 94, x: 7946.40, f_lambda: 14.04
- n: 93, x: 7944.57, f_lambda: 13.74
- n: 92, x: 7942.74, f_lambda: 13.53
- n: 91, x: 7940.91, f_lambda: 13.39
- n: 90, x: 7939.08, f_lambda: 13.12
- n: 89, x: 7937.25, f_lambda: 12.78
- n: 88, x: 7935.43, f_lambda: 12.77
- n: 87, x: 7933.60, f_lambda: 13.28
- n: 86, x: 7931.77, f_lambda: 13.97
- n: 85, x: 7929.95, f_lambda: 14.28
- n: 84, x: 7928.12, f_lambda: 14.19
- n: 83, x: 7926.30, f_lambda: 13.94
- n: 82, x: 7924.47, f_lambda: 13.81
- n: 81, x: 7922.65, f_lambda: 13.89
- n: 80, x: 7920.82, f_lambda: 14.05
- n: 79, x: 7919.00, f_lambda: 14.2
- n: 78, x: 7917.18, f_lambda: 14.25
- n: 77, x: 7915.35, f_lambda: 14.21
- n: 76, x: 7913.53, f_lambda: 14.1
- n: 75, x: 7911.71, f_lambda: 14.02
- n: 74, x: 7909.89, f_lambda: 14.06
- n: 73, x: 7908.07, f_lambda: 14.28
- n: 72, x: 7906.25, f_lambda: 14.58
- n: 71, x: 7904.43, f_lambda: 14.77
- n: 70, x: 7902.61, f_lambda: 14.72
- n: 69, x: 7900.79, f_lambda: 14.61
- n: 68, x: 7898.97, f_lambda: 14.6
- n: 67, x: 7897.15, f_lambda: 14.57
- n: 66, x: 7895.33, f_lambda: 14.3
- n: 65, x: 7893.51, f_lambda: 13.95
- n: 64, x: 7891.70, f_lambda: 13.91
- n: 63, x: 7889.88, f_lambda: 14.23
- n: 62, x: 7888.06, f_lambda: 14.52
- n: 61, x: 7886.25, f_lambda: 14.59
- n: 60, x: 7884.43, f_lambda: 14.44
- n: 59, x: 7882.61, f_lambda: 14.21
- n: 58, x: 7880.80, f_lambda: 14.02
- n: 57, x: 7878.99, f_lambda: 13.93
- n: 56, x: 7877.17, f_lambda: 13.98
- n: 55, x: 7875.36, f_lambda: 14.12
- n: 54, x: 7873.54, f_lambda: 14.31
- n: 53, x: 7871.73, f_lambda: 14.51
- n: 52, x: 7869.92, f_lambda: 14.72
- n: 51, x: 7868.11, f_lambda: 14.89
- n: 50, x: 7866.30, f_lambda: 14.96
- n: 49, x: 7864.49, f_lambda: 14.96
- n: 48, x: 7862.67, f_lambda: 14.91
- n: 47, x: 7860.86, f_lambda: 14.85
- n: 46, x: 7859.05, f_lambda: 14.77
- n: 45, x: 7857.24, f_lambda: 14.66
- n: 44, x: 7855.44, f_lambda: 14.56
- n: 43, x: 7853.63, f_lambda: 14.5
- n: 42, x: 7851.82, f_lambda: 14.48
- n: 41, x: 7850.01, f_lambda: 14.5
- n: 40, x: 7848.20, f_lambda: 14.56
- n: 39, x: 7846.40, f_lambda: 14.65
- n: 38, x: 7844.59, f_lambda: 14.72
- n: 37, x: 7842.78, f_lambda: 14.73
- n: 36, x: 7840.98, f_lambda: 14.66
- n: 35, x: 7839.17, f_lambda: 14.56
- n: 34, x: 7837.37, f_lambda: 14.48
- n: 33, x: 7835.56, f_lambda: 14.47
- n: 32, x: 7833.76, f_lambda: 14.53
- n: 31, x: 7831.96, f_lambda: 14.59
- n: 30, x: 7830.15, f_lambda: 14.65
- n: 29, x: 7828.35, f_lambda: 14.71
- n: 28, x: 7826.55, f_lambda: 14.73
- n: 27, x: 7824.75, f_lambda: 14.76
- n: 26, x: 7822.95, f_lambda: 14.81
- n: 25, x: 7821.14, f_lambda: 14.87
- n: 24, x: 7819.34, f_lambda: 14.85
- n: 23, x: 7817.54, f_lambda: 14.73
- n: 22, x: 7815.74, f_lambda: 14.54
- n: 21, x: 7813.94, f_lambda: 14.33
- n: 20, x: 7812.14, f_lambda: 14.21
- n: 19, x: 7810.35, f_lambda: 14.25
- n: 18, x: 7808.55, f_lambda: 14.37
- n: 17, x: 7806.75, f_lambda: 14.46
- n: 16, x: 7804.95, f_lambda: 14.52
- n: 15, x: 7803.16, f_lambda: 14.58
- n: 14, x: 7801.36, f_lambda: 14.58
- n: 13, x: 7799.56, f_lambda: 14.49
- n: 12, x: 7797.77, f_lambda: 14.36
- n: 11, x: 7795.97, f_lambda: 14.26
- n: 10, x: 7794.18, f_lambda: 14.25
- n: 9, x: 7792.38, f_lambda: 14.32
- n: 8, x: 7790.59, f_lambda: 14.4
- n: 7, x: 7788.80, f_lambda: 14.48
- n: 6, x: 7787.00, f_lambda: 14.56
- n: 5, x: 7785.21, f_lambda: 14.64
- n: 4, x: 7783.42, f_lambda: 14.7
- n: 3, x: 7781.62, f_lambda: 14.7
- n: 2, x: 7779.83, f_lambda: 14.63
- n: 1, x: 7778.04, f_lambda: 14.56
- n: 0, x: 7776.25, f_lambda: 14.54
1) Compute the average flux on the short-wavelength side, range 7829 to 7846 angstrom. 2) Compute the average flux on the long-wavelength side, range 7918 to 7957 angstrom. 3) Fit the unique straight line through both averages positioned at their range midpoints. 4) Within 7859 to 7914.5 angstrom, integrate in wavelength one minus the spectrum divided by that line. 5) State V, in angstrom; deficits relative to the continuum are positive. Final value -0.78 angstrom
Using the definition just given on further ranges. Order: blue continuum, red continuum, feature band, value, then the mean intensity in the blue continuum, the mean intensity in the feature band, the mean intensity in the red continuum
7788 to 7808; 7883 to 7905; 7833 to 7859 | -0.3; 14.4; 14.6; 14.4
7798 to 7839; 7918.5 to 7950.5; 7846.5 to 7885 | -0.8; 14.6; 14.5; 13.8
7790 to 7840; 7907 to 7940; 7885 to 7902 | -0.4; 14.5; 14.4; 13.8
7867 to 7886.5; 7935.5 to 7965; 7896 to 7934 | -0.3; 14.3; 14.2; 13.9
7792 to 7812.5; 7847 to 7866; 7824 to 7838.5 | -0.1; 14.4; 14.6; 14.7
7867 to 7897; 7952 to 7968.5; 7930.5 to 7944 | 0.8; 14.3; 13.3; 14.1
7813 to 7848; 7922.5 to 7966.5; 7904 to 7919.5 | -0.2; 14.6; 14.3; 13.9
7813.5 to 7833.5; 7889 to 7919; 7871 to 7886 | 0.2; 14.7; 14.2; 14.3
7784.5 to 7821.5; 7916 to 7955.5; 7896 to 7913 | -0.6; 14.5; 14.5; 13.9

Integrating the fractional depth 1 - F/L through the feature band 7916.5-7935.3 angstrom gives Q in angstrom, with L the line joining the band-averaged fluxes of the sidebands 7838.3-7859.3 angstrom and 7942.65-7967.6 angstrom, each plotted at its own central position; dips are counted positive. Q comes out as 0.4 angstrom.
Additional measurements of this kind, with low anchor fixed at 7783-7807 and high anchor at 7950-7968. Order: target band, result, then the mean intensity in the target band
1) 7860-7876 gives -0.4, 14.7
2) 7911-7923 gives 0.1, 14.1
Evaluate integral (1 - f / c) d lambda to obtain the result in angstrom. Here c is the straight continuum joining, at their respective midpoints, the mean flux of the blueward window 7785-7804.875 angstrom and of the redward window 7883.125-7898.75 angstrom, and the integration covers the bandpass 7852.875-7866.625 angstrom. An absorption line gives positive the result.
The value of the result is -0.4 angstrom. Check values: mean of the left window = 14.4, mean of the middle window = 14.8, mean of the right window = 14.3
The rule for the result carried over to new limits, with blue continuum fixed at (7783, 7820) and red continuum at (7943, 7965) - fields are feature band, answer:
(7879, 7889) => 0.0 angstrom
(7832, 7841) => -0.1 angstrom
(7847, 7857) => -0.1 angstrom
